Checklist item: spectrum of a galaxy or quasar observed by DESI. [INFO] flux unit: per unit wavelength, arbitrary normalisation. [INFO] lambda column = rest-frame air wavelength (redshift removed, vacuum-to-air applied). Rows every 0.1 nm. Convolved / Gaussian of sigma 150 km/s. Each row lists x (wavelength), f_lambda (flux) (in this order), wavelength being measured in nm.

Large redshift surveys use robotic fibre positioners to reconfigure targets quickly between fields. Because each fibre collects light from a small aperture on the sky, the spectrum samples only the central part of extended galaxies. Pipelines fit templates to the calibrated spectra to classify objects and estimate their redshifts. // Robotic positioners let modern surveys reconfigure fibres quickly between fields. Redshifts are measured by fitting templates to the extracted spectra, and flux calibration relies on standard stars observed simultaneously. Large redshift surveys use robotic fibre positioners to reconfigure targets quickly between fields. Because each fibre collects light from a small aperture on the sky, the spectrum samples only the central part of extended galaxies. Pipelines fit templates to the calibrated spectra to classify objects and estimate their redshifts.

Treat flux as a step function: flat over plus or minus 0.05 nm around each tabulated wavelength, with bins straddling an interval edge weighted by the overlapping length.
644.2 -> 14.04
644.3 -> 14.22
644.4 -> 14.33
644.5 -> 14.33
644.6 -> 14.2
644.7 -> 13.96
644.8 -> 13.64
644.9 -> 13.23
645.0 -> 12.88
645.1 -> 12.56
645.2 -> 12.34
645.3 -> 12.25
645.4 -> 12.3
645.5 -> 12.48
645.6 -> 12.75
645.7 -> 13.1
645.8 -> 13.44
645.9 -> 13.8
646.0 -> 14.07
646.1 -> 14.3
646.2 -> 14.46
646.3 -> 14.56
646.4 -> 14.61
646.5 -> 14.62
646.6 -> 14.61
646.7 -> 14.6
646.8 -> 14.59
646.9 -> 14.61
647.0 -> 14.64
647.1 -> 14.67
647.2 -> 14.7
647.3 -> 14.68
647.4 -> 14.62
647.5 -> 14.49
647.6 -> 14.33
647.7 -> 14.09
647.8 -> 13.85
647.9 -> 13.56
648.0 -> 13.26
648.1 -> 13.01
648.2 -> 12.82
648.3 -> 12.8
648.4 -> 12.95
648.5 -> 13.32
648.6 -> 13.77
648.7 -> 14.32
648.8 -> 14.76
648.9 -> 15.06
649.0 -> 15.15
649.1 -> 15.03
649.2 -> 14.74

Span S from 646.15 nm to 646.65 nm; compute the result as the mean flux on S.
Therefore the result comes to 14.6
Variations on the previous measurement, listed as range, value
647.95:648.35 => 13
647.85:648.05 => 13.4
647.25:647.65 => 14.5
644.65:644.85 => 13.8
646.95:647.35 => 14.7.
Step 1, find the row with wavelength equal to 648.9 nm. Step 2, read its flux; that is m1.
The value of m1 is 15.06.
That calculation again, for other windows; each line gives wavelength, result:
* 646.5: 14.62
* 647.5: 14.49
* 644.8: 13.64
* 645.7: 13.1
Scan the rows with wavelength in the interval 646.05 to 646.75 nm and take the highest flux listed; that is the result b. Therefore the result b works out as 14.62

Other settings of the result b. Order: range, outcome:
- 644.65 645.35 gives 13.96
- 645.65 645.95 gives 13.8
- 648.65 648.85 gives 14.76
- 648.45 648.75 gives 14.32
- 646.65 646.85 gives 14.6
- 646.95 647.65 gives 14.7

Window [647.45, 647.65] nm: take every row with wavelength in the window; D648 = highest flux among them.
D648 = 14.49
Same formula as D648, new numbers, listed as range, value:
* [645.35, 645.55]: 12.48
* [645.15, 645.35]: 12.34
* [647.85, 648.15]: 13.56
